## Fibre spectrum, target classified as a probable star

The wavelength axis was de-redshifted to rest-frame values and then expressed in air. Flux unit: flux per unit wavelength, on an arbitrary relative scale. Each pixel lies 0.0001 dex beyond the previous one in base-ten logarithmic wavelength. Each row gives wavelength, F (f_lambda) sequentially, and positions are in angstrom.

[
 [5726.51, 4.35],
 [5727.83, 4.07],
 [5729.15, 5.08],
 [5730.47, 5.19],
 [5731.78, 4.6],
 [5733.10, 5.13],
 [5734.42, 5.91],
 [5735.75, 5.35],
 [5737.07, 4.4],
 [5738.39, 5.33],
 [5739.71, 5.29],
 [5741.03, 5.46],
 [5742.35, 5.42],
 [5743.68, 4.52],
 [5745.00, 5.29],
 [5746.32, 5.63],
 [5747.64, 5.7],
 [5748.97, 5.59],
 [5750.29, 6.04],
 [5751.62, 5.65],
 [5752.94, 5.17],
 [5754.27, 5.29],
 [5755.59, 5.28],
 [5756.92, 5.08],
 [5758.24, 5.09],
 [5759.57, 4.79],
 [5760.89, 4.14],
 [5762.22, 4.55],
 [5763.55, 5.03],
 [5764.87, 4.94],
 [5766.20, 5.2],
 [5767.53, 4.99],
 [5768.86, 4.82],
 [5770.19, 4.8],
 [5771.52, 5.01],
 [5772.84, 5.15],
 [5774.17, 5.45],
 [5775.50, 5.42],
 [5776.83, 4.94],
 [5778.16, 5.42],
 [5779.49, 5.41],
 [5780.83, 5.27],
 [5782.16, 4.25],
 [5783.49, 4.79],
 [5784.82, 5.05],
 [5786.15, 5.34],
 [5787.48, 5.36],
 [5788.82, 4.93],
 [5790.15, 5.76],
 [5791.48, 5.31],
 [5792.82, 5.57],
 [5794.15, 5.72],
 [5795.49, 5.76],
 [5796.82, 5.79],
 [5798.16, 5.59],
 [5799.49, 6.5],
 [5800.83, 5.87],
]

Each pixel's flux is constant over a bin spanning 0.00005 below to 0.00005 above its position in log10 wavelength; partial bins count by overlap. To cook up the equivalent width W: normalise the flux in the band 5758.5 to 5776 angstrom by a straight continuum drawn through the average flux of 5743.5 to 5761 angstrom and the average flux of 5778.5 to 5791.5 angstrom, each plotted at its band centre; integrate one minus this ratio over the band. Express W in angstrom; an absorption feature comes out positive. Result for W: 0.9 angstrom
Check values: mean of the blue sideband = 5.29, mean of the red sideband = 5.15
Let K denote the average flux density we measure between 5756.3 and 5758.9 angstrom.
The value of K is 5.1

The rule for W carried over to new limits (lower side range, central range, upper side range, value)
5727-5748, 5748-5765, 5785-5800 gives 0.46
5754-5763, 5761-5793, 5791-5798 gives 1.03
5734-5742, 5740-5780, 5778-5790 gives 0.14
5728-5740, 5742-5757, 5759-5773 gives -1.28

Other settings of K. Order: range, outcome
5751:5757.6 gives 5.3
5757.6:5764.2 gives 4.72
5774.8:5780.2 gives 5.29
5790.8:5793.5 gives 5.45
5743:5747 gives 5.15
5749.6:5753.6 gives 5.62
